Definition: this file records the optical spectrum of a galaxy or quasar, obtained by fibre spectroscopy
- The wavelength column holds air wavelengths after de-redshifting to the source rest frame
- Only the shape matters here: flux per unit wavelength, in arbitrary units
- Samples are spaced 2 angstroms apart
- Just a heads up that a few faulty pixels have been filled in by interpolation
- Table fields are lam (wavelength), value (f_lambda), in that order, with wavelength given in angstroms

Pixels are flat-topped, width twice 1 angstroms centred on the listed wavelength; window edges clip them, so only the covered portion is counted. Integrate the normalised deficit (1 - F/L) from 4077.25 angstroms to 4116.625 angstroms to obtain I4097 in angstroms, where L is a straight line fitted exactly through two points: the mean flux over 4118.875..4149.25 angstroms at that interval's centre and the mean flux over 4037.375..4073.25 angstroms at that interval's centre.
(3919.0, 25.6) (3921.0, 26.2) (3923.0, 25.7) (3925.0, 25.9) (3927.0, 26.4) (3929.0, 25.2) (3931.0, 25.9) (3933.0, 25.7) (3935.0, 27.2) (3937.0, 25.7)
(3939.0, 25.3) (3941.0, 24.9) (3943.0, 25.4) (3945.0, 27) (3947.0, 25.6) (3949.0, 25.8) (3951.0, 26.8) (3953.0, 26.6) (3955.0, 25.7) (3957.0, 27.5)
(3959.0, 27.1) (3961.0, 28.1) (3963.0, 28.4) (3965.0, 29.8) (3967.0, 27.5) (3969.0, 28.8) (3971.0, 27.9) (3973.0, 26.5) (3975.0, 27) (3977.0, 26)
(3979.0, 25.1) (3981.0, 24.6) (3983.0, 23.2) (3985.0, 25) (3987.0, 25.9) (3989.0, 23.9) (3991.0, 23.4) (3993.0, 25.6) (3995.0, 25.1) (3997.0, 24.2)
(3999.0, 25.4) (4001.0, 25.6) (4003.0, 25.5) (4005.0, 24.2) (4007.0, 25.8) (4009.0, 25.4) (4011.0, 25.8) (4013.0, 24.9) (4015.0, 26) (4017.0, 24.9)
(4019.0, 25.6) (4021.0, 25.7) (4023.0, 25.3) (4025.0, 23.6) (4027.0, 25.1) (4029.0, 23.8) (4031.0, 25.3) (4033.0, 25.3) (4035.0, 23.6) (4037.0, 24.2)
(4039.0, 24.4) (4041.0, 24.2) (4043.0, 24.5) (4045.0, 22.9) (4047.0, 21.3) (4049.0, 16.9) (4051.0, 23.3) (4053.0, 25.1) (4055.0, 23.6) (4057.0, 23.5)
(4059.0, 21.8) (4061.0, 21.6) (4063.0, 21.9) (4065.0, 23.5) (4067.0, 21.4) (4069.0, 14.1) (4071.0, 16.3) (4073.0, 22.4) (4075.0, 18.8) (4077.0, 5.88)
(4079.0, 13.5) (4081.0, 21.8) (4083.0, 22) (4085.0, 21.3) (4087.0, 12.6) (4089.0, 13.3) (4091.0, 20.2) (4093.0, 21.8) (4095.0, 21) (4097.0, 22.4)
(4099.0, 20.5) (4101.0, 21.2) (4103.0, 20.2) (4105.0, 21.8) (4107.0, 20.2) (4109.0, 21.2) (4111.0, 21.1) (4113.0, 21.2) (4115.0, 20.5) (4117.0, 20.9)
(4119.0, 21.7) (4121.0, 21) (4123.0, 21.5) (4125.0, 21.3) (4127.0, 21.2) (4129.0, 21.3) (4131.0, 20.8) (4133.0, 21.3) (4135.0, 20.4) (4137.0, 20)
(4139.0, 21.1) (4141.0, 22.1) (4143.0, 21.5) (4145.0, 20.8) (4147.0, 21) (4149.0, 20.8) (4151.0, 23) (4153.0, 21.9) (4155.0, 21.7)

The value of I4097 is 3.3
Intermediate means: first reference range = 21.8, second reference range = 21.1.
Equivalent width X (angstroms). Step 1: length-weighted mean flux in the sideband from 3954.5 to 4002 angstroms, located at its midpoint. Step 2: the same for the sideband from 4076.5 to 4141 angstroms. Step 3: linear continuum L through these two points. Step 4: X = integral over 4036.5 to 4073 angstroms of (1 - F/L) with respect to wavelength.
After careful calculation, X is 1.1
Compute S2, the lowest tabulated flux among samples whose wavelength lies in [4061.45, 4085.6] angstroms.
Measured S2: 5.88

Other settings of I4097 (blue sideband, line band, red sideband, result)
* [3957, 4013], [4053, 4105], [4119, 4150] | 7.5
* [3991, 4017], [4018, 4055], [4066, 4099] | -2.7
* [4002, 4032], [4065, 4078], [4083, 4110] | 2.8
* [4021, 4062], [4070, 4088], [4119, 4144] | 4.3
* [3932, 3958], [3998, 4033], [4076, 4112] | -3.8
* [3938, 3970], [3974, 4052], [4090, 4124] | 0.3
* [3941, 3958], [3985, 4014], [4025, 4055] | -0.4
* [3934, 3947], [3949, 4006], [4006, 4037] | -1.3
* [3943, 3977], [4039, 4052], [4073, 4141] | 0.3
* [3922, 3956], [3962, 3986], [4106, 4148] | -1.6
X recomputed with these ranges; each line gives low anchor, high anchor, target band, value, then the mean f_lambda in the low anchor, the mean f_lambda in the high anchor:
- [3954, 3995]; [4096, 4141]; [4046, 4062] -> 0.87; 26.3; 21.1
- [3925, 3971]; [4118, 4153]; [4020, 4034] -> -0.28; 26.7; 21.2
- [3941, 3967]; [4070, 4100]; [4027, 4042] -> -1.98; 26.9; 18.3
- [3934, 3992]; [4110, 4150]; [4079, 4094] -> 2.54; 26.3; 21.1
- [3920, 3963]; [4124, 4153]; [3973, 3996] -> 0.08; 26.2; 21.2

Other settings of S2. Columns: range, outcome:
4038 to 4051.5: 16.9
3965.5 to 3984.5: 23.2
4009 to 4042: 23.6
